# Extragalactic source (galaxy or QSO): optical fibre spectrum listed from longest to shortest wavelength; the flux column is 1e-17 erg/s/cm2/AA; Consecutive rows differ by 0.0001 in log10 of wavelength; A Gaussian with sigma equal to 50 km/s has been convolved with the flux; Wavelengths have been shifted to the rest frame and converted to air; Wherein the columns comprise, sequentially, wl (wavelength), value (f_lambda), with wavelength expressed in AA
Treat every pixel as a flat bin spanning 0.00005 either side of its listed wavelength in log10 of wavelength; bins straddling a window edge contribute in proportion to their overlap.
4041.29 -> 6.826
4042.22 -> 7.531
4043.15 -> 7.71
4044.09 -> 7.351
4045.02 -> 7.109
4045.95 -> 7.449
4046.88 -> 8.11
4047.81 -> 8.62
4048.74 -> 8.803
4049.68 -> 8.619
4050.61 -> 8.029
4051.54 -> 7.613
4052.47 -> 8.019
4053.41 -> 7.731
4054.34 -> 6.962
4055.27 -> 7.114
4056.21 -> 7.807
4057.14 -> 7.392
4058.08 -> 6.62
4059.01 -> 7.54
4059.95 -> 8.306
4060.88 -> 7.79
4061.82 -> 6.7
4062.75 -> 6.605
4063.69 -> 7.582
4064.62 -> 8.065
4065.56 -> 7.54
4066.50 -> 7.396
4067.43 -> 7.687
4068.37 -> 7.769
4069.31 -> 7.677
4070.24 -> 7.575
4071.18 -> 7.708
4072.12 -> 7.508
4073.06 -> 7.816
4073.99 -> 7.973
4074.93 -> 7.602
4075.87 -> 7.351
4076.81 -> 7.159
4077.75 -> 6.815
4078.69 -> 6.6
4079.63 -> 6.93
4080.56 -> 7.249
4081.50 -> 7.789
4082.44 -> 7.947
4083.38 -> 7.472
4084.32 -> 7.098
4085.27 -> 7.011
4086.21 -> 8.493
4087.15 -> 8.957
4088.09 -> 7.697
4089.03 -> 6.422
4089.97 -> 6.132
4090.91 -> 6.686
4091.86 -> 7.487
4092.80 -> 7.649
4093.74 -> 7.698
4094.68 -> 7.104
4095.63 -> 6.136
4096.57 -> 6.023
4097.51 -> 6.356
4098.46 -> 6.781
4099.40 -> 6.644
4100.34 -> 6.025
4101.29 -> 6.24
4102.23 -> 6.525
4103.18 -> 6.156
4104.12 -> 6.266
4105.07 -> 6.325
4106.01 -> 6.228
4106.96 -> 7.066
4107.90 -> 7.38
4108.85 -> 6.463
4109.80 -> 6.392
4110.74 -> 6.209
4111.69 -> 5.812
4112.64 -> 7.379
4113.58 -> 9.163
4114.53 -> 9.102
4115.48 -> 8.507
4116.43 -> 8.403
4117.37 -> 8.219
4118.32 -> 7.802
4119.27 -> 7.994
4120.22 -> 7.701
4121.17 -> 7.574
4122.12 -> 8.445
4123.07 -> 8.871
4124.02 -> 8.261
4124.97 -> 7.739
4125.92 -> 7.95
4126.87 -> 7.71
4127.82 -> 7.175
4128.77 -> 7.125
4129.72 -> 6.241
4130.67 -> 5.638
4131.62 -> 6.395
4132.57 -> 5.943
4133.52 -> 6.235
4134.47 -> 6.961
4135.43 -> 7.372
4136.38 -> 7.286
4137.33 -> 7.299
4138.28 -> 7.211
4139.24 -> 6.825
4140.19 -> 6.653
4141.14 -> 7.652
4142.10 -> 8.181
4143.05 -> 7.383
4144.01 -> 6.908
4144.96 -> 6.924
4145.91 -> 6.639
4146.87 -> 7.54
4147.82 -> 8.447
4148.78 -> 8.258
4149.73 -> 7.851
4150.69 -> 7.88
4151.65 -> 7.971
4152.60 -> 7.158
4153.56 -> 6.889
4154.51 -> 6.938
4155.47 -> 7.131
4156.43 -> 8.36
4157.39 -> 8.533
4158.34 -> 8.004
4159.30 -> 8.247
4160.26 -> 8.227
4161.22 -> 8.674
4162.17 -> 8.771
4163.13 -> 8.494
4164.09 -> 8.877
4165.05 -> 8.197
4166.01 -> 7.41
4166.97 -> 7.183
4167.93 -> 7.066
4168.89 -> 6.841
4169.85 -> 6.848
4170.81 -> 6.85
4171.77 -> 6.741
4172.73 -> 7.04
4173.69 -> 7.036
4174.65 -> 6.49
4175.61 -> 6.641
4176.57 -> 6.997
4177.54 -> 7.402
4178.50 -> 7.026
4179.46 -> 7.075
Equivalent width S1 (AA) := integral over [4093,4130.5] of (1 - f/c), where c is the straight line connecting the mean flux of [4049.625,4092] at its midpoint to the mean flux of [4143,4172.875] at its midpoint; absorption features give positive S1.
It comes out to 1.7 AA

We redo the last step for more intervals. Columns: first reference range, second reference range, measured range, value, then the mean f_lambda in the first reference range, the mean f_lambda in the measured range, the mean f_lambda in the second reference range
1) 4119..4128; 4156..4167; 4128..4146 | 2.6 AA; 7.96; 6.9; 8.29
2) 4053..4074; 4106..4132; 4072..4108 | 2.2 AA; 7.51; 7.04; 7.49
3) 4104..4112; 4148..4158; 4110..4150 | -2.1 AA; 6.48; 7.44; 7.72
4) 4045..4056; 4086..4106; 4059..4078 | -0.2 AA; 7.88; 7.54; 6.81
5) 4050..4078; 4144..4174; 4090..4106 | 2.0 AA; 7.53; 6.61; 7.64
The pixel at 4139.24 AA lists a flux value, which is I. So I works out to 6.825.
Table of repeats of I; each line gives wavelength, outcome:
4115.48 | 8.507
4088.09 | 7.697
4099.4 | 6.644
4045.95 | 7.449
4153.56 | 6.889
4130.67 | 5.638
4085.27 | 7.011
